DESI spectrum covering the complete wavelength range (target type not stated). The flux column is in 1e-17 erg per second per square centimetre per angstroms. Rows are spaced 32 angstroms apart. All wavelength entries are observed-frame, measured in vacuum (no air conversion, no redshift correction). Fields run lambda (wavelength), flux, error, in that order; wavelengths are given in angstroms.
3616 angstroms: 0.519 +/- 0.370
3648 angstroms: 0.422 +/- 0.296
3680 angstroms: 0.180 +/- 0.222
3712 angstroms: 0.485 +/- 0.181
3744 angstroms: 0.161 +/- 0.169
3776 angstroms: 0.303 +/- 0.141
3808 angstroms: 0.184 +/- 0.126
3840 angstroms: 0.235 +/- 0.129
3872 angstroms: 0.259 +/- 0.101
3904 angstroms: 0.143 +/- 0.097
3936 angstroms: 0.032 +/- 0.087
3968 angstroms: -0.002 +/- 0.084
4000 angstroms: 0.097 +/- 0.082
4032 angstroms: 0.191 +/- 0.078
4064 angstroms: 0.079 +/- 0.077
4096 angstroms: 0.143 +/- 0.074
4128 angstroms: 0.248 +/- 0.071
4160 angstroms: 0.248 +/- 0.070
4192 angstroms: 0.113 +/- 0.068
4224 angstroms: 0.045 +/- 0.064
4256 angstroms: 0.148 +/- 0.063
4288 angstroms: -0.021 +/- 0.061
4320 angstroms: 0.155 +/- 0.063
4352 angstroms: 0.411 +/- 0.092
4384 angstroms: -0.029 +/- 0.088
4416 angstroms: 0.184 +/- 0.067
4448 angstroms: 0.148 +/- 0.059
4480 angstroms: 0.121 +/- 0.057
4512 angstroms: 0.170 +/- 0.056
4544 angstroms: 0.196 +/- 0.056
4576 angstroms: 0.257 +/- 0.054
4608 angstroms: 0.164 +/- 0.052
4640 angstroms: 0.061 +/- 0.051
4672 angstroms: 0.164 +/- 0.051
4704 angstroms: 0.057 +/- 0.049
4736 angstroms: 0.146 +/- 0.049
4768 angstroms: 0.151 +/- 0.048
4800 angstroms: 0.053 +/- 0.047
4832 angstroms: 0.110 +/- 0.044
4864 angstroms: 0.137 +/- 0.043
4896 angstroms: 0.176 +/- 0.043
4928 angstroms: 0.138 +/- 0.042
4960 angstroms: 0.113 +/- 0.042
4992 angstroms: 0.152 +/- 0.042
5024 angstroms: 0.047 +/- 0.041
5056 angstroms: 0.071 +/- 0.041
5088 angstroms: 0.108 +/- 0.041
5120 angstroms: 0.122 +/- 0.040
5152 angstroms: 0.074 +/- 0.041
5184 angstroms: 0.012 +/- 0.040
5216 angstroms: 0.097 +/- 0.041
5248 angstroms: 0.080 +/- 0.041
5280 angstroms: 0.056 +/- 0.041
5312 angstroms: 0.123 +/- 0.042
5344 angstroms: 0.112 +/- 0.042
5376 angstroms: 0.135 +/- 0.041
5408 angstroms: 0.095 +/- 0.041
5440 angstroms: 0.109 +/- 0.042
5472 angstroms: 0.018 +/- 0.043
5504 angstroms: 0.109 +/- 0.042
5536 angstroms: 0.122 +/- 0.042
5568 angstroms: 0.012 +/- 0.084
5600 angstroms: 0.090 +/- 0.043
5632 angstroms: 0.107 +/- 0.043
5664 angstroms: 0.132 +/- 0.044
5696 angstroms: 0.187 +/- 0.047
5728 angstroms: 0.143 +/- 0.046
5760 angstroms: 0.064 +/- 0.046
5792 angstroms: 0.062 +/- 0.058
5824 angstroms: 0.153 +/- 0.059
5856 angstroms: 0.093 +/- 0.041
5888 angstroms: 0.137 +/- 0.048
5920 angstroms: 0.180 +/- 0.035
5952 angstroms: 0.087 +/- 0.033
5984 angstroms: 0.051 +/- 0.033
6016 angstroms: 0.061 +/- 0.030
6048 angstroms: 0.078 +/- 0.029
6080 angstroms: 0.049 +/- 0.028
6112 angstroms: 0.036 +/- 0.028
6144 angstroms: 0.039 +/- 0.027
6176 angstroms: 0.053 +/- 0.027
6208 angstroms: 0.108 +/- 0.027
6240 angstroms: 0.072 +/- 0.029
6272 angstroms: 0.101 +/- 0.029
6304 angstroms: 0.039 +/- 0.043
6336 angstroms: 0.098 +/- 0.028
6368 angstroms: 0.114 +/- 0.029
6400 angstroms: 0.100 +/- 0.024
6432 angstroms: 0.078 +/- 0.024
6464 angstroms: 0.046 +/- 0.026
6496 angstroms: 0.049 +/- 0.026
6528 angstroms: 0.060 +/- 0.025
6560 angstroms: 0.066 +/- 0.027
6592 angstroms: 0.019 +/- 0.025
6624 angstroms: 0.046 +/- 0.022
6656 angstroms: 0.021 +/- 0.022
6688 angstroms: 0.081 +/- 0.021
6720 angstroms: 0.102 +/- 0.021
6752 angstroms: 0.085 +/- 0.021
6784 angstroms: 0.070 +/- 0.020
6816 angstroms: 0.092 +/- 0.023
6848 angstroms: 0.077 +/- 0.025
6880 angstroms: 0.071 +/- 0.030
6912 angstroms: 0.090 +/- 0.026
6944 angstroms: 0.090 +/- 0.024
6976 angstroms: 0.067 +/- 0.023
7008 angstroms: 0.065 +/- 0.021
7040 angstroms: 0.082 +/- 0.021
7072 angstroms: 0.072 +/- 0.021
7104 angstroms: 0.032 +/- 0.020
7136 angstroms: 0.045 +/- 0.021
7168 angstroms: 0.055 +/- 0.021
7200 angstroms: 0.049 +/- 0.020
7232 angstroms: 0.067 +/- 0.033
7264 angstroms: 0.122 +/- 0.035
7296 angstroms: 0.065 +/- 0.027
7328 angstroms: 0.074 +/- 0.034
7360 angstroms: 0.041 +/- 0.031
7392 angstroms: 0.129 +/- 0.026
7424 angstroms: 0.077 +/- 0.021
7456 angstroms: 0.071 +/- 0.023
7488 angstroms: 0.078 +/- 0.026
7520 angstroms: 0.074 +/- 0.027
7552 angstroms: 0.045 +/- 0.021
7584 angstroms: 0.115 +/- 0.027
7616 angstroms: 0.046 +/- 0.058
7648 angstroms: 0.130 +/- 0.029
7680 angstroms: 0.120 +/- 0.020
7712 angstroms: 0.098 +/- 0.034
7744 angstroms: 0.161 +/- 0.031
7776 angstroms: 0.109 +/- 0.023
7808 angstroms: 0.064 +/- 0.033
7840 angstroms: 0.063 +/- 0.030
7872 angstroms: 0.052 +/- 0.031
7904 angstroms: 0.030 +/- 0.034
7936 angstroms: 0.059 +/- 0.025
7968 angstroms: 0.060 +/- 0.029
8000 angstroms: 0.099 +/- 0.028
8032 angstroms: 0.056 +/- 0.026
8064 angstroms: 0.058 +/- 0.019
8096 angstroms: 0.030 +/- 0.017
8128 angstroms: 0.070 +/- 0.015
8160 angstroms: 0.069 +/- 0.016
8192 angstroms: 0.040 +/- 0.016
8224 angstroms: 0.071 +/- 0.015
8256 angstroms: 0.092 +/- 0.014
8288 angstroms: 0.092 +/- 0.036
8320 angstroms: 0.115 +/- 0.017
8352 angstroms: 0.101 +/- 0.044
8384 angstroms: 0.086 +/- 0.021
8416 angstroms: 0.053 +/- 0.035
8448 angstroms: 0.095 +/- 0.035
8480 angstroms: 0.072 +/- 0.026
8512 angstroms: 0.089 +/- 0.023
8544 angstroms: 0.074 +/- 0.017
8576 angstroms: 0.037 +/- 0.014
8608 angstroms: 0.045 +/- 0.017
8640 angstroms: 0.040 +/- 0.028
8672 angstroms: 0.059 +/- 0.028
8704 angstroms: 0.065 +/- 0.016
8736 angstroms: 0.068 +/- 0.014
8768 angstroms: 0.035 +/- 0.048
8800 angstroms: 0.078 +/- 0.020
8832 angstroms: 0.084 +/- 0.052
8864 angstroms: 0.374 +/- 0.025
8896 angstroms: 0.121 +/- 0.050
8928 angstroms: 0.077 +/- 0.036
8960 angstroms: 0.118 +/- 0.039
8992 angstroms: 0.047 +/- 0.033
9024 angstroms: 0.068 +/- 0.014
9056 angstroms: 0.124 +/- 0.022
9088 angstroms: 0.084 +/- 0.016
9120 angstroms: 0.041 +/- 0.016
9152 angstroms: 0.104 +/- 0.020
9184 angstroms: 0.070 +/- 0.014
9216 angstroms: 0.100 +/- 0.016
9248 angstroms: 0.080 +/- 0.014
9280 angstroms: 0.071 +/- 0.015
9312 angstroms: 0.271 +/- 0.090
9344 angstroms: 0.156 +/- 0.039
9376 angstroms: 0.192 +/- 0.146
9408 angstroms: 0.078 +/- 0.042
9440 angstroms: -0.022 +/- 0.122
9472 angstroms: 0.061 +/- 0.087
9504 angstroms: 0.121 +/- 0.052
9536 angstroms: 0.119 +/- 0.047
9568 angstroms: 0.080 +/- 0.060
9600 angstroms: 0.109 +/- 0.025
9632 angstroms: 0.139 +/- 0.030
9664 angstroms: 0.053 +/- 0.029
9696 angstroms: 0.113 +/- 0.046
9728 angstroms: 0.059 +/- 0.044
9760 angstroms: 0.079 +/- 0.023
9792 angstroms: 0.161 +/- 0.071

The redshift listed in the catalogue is 1.38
